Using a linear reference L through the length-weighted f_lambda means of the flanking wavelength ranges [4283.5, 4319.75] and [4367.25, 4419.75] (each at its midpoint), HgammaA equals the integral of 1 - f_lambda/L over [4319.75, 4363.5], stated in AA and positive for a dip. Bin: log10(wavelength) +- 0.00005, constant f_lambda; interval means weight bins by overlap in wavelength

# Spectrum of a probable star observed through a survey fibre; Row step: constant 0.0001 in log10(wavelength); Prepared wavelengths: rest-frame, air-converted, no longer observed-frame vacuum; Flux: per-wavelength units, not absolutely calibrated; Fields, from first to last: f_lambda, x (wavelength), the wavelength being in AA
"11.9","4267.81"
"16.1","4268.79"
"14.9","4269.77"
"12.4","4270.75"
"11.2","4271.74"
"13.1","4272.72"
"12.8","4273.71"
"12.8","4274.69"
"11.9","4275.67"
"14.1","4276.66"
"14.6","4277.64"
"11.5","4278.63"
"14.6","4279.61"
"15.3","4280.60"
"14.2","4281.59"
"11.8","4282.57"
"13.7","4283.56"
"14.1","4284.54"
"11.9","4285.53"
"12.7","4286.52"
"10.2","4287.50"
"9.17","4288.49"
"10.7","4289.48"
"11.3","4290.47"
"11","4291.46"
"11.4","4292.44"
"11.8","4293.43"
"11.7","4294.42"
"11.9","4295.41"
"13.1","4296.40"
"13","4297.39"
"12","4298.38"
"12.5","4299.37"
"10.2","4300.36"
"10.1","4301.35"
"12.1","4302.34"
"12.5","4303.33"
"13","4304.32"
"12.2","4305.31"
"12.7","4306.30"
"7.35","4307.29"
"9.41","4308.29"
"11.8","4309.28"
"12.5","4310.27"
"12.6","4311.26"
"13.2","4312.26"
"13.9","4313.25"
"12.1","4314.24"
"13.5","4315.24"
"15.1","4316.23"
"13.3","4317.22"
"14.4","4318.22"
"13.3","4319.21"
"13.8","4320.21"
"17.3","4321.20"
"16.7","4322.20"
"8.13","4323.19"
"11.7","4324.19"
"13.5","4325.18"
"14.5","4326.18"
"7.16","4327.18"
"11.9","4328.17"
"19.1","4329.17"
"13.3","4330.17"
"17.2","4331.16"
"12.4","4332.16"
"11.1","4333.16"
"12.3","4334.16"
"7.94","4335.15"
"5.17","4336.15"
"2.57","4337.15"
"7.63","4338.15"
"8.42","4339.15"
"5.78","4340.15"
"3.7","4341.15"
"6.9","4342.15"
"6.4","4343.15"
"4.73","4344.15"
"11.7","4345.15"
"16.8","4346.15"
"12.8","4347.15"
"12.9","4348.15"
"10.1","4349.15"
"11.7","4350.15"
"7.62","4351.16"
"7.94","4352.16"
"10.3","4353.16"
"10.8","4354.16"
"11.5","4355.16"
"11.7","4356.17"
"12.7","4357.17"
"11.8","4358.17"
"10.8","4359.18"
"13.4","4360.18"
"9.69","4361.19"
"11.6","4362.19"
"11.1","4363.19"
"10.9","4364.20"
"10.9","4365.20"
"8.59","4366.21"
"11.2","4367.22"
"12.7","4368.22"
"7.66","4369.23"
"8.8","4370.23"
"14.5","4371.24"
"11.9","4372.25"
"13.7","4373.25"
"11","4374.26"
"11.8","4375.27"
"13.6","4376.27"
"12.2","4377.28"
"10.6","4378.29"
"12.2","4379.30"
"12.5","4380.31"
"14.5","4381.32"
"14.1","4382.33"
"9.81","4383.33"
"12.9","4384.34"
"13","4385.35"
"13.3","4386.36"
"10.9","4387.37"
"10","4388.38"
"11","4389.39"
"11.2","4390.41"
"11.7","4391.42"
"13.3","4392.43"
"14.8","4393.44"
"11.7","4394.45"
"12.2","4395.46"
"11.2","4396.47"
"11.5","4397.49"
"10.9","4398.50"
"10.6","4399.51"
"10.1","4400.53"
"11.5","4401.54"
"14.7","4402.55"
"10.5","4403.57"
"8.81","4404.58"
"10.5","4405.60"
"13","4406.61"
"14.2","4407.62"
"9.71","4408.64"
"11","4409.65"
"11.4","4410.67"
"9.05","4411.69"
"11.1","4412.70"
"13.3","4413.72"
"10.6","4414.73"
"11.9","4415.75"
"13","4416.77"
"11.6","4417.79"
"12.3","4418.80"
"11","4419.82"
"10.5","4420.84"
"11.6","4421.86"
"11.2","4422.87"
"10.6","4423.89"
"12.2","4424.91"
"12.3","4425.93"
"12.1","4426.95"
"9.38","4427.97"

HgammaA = 4.10 AA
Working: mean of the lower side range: 12.1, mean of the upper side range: 11.8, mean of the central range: 10.8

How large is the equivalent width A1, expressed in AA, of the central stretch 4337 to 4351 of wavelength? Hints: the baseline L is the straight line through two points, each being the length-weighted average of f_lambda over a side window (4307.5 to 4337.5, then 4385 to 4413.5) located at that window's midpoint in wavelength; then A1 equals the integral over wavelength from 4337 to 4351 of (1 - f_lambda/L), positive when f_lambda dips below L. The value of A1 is 3.8 AA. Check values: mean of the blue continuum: 12.4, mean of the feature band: 8.85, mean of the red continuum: 11.5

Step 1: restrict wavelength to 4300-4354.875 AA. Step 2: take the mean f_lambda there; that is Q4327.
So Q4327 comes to 11.2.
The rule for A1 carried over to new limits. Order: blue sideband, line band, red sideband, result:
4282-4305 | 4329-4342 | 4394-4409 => 2.5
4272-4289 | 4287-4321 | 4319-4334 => 2.7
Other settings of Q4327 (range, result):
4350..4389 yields 11.4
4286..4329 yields 12.2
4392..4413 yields 11.5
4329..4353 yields 9.72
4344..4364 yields 11.2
